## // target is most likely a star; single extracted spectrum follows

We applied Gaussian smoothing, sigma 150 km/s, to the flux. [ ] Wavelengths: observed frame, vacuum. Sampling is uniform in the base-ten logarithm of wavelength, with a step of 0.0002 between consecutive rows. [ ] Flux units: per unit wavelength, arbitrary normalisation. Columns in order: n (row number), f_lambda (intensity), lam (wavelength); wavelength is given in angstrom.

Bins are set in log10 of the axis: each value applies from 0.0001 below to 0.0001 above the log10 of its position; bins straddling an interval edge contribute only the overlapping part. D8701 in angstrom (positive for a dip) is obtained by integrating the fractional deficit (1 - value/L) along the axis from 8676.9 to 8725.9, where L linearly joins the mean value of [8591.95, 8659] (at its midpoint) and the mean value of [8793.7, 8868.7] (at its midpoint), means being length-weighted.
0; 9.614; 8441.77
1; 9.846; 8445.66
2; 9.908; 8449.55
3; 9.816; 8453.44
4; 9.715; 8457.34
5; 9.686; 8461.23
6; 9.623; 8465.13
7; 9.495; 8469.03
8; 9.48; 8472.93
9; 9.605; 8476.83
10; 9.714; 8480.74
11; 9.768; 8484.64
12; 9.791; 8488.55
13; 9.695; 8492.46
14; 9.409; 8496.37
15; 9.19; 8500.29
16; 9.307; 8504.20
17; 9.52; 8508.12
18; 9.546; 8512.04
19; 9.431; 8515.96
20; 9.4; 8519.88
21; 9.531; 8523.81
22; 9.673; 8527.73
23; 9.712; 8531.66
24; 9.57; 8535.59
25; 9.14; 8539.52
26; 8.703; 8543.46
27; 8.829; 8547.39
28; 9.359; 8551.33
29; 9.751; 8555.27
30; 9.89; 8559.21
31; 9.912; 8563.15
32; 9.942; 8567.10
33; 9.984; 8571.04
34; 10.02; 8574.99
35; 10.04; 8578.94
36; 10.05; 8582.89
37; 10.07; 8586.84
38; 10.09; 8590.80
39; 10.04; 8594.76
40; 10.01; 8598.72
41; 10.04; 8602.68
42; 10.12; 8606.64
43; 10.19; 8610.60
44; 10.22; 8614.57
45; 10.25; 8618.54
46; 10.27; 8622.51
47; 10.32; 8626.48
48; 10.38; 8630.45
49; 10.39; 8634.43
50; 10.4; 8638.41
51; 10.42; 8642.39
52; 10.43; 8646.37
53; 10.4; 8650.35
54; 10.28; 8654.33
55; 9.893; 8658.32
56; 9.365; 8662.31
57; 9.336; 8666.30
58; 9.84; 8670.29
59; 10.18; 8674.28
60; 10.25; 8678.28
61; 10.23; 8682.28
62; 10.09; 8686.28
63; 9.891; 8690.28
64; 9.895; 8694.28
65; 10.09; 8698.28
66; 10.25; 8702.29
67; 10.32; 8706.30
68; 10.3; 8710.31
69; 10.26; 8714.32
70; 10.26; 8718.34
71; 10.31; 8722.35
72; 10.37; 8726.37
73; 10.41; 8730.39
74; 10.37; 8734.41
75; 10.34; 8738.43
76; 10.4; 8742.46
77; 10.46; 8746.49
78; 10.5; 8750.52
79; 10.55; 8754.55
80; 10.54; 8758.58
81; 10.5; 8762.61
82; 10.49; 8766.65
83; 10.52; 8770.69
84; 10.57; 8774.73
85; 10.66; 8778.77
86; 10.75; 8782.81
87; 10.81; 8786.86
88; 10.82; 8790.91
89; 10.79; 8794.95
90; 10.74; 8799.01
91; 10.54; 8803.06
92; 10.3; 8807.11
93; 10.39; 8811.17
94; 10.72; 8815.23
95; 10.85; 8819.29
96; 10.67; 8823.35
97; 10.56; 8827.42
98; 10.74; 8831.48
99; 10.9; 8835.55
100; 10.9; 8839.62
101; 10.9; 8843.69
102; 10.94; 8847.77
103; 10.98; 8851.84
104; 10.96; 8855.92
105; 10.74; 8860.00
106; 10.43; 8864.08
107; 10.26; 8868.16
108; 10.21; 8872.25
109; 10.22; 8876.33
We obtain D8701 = 1.1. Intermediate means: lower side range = 10.2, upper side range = 10.7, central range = 10.2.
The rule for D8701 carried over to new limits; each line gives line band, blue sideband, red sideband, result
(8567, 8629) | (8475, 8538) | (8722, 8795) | -1.27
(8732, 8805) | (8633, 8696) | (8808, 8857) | -0.44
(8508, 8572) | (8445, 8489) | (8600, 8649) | 2.91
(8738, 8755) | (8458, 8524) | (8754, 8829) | 0.01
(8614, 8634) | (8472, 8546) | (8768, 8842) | -0.72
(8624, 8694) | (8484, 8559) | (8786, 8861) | -0.58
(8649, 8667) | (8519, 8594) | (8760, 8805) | 0.43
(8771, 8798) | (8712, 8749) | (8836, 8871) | -0.49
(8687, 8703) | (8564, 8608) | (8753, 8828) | 0.51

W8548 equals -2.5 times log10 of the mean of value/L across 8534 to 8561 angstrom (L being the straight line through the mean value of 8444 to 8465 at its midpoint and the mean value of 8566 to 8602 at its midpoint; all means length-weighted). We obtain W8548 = 0.07 mag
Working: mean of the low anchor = 9.78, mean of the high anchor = 10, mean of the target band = 9.31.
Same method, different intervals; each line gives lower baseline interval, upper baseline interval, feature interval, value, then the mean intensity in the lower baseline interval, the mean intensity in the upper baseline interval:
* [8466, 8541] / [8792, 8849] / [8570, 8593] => -0.02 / 9.53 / 10.7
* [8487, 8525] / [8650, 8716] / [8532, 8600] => -0.01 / 9.48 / 10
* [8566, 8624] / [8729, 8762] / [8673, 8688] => 0.01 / 10.1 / 10.5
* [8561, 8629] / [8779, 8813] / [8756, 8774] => 0.00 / 10.1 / 10.6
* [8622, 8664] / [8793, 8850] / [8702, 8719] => 0.01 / 10.2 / 10.7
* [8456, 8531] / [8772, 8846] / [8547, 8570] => 0.01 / 9.56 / 10.7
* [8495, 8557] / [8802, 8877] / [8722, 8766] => -0.02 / 9.38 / 10.7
